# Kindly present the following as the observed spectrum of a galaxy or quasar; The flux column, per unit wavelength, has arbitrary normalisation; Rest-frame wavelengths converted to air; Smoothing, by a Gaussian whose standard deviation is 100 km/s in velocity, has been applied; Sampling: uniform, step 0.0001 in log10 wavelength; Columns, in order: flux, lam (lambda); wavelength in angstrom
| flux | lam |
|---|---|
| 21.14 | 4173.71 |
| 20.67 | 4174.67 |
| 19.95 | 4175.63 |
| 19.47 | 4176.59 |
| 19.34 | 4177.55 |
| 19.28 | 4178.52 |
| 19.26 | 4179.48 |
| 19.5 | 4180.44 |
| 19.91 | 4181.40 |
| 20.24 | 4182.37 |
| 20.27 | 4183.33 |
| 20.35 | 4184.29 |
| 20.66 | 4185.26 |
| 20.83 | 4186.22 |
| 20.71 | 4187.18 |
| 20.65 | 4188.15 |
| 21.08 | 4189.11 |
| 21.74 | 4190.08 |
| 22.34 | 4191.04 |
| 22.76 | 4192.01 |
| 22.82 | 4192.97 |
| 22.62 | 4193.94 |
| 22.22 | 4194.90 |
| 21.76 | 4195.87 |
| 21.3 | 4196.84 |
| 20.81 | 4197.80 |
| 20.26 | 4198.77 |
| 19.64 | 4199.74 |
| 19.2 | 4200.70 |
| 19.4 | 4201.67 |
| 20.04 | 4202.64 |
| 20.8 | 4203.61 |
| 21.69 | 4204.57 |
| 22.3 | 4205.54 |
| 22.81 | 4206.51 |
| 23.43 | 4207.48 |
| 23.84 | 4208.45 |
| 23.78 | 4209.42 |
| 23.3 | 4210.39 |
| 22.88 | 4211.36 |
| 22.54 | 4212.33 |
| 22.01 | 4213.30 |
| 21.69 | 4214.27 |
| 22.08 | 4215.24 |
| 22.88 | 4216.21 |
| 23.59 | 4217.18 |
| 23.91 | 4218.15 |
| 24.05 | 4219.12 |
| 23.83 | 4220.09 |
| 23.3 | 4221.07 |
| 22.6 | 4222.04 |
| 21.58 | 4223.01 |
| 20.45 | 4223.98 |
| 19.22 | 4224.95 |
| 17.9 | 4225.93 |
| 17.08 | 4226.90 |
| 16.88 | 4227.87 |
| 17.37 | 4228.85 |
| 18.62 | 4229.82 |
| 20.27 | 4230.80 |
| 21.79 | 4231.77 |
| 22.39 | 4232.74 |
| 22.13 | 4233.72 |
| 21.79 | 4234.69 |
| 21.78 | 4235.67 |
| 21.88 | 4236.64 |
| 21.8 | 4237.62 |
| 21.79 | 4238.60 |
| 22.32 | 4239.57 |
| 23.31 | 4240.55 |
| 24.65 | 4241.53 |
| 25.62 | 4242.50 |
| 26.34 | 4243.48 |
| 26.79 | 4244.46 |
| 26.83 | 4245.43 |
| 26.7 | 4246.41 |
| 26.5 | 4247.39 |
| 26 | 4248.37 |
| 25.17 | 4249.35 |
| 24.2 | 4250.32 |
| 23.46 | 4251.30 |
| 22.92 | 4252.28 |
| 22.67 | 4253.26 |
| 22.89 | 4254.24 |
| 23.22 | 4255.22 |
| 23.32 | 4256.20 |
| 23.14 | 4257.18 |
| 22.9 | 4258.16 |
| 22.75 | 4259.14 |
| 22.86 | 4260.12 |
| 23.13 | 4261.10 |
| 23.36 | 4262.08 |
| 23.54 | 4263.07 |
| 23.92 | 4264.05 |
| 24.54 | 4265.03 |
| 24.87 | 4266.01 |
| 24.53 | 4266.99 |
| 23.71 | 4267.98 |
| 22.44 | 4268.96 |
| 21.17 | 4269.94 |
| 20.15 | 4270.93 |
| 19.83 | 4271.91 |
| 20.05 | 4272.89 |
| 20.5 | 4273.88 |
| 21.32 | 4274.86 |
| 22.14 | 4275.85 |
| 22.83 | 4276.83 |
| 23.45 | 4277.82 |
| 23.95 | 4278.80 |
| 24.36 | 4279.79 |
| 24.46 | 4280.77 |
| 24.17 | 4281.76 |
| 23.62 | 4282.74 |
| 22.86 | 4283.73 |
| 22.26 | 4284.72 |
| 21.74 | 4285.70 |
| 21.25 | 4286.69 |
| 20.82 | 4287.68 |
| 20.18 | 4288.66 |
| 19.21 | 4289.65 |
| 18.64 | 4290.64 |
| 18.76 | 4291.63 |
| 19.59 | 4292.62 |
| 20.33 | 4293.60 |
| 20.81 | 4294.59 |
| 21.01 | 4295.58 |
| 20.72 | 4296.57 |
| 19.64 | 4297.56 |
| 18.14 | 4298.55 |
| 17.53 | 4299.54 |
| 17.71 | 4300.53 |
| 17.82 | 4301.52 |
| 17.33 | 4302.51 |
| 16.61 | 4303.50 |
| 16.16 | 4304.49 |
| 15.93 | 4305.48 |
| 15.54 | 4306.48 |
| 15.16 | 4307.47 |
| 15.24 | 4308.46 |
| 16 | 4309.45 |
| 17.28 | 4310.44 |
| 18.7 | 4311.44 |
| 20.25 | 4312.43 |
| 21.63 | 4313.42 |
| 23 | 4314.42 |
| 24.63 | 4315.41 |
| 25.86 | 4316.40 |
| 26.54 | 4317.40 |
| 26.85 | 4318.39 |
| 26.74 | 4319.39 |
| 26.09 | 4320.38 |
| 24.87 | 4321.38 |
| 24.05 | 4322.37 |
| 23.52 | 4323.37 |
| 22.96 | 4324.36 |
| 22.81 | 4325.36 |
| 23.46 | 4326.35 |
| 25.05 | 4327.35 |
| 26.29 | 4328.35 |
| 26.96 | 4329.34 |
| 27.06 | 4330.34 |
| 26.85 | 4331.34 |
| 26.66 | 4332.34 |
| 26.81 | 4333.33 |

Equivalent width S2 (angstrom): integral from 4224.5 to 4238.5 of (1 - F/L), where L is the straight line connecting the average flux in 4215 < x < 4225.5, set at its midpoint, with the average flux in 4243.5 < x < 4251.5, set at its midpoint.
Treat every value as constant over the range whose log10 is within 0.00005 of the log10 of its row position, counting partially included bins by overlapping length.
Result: 2.2 angstrom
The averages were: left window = 22.5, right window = 25.8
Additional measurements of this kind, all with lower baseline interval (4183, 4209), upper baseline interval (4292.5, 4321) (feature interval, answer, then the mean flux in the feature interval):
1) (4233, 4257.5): -3.7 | 23.9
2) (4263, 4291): -2.7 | 22.3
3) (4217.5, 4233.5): 0.2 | 20.8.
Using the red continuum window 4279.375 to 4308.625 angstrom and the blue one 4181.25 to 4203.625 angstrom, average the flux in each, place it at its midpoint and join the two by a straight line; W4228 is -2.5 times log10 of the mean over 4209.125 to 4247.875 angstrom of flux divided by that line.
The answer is -0.10 mag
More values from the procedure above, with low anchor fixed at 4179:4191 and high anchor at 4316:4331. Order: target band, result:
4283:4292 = 0.16 mag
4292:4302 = 0.25 mag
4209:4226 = -0.04 mag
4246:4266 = -0.04 mag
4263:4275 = 0.05 mag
